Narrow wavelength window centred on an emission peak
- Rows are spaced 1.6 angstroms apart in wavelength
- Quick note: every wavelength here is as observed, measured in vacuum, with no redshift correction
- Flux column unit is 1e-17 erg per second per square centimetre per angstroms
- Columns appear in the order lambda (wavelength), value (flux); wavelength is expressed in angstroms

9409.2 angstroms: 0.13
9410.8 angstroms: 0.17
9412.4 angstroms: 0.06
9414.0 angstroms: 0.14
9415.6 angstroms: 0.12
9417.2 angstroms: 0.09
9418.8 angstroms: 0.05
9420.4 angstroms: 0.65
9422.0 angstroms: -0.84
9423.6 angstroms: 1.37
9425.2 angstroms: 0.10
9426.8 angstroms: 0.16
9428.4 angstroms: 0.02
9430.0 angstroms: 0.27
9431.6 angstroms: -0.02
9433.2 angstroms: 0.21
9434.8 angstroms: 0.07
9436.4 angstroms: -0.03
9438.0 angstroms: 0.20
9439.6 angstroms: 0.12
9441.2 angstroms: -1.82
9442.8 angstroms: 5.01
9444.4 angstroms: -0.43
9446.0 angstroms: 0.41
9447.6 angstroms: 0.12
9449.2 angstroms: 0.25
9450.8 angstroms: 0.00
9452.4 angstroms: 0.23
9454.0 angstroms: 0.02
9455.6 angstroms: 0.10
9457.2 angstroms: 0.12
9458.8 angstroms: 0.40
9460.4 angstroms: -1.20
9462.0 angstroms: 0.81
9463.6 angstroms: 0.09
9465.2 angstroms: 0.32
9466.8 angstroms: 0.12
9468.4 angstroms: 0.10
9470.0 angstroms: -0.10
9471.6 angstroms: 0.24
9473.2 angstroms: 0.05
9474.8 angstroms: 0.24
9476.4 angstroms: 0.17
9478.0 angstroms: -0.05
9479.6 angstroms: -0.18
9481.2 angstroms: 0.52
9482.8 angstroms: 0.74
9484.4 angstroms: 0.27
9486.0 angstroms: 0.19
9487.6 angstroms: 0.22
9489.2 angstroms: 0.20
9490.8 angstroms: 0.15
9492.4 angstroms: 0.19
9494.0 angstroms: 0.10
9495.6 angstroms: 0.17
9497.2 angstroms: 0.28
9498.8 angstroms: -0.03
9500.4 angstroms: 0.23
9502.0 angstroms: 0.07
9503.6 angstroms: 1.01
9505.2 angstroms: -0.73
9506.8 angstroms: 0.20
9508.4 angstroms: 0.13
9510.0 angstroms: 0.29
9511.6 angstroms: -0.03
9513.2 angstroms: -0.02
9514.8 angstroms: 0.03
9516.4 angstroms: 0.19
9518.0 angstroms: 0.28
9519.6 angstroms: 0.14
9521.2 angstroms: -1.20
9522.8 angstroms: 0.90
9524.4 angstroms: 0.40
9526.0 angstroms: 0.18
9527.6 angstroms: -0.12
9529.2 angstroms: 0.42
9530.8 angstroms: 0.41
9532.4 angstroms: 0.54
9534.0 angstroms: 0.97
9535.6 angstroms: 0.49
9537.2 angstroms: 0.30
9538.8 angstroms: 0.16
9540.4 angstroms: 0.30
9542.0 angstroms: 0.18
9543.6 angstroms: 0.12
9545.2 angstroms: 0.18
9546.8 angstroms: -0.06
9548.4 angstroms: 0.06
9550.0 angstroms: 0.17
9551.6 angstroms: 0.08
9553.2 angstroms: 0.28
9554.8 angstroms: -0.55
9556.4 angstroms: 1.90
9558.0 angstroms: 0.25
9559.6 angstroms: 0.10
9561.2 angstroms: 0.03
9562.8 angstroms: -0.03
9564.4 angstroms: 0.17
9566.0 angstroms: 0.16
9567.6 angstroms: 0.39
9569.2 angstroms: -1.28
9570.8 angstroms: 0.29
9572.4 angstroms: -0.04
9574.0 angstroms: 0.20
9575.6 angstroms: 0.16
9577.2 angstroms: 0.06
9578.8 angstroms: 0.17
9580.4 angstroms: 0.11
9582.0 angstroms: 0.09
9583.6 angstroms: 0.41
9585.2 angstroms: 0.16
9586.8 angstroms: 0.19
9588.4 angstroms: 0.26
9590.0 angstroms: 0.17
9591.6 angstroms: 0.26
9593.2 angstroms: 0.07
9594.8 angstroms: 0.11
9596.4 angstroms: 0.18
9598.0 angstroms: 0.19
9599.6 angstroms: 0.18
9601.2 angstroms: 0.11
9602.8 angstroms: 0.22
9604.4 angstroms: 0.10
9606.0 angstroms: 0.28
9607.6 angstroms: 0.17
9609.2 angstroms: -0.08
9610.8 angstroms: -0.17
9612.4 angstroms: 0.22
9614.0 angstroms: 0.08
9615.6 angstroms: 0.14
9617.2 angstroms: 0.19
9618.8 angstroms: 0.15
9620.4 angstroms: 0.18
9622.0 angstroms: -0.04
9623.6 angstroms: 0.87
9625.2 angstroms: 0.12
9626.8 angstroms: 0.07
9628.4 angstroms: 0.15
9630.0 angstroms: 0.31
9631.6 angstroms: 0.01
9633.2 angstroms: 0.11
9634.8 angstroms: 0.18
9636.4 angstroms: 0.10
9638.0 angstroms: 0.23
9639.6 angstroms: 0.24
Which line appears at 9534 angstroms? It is H-gamma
